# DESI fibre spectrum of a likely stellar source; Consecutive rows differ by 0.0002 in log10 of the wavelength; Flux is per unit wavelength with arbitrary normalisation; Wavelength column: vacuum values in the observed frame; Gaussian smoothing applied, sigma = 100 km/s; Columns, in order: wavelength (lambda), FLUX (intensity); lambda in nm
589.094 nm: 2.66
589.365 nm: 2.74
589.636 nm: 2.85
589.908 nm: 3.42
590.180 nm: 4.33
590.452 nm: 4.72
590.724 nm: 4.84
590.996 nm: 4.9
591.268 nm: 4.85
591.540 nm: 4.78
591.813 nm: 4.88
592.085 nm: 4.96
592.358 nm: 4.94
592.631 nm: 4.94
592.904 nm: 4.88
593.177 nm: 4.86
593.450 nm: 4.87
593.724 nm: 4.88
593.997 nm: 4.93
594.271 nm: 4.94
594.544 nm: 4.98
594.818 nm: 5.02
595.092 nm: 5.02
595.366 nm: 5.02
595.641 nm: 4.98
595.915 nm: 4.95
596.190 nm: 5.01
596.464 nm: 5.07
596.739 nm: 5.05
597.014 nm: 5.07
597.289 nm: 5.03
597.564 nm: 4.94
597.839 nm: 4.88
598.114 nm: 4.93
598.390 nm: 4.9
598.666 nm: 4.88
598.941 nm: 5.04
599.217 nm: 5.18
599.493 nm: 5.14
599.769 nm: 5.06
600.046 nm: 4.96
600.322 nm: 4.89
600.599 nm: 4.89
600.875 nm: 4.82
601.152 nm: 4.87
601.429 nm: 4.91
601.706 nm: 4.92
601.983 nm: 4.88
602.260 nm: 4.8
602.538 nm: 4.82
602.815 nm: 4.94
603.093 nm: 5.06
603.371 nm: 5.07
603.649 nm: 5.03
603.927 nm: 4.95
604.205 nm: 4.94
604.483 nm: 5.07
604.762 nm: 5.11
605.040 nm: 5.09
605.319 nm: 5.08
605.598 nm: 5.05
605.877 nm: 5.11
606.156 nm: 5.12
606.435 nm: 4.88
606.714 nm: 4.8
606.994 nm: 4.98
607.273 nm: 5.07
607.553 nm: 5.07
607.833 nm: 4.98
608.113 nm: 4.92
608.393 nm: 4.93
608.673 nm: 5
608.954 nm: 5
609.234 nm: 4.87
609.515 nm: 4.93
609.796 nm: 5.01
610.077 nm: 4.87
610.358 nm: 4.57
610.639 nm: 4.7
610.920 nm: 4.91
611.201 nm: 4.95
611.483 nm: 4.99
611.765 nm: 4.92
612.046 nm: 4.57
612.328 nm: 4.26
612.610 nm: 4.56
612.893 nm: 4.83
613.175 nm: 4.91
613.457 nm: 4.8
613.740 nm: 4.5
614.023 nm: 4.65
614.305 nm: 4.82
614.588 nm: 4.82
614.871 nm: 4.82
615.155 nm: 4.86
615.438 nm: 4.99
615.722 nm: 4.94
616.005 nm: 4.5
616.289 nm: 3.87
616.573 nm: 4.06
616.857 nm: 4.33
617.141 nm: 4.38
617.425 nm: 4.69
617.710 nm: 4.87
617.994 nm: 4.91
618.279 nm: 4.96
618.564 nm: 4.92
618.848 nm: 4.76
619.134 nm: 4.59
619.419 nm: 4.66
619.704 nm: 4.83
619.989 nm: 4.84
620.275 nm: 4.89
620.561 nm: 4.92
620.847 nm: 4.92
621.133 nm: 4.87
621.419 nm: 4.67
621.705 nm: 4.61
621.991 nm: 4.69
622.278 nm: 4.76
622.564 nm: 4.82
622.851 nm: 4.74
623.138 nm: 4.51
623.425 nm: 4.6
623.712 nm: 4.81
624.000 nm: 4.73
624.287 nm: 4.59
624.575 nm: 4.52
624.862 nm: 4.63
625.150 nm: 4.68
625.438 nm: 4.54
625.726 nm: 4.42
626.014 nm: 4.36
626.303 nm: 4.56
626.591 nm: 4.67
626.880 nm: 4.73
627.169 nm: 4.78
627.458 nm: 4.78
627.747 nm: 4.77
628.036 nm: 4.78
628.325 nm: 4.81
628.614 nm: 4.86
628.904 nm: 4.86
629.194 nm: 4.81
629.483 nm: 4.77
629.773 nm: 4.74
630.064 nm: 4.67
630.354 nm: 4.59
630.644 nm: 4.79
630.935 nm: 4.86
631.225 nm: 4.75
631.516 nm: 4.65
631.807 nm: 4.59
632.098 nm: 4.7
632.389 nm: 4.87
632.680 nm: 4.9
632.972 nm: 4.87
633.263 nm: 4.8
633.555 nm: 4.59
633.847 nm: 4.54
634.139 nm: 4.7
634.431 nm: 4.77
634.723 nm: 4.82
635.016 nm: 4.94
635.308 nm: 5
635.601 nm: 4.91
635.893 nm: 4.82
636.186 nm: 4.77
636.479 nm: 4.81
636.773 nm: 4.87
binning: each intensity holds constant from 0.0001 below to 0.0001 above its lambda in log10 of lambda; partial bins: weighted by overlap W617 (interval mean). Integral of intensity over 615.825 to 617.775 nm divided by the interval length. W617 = 4.38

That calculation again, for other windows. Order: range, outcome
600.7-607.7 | 4.98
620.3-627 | 4.67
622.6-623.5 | 4.64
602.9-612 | 4.97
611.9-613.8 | 4.64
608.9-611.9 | 4.88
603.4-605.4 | 5.04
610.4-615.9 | 4.77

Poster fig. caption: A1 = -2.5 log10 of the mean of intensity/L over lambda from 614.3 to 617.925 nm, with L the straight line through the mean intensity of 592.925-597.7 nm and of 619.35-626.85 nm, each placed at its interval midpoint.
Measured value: 0.03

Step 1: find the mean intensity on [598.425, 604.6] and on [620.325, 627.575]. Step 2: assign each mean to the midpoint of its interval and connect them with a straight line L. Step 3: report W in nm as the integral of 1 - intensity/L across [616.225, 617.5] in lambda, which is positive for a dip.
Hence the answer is 0.13 nm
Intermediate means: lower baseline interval 4.96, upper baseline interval 4.68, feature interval 4.27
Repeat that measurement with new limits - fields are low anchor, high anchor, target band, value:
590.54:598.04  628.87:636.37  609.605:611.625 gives 0.004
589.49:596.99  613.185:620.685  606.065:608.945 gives -0.147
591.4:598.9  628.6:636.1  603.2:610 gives -0.147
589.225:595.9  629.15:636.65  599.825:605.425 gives -0.327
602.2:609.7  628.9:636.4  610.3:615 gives 0.183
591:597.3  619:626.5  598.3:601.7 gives -0.045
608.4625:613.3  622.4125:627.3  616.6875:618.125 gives 0.032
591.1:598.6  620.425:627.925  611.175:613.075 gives 0.029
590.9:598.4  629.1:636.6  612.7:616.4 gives 0.102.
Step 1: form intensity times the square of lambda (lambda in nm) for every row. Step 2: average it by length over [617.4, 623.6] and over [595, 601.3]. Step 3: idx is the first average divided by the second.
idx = 1.03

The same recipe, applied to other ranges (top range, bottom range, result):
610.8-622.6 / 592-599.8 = 1.02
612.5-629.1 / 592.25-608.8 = 1.01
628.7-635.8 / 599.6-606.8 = 1.06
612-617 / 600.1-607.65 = 0.96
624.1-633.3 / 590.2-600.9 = 1.06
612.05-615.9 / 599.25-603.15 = 1.00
